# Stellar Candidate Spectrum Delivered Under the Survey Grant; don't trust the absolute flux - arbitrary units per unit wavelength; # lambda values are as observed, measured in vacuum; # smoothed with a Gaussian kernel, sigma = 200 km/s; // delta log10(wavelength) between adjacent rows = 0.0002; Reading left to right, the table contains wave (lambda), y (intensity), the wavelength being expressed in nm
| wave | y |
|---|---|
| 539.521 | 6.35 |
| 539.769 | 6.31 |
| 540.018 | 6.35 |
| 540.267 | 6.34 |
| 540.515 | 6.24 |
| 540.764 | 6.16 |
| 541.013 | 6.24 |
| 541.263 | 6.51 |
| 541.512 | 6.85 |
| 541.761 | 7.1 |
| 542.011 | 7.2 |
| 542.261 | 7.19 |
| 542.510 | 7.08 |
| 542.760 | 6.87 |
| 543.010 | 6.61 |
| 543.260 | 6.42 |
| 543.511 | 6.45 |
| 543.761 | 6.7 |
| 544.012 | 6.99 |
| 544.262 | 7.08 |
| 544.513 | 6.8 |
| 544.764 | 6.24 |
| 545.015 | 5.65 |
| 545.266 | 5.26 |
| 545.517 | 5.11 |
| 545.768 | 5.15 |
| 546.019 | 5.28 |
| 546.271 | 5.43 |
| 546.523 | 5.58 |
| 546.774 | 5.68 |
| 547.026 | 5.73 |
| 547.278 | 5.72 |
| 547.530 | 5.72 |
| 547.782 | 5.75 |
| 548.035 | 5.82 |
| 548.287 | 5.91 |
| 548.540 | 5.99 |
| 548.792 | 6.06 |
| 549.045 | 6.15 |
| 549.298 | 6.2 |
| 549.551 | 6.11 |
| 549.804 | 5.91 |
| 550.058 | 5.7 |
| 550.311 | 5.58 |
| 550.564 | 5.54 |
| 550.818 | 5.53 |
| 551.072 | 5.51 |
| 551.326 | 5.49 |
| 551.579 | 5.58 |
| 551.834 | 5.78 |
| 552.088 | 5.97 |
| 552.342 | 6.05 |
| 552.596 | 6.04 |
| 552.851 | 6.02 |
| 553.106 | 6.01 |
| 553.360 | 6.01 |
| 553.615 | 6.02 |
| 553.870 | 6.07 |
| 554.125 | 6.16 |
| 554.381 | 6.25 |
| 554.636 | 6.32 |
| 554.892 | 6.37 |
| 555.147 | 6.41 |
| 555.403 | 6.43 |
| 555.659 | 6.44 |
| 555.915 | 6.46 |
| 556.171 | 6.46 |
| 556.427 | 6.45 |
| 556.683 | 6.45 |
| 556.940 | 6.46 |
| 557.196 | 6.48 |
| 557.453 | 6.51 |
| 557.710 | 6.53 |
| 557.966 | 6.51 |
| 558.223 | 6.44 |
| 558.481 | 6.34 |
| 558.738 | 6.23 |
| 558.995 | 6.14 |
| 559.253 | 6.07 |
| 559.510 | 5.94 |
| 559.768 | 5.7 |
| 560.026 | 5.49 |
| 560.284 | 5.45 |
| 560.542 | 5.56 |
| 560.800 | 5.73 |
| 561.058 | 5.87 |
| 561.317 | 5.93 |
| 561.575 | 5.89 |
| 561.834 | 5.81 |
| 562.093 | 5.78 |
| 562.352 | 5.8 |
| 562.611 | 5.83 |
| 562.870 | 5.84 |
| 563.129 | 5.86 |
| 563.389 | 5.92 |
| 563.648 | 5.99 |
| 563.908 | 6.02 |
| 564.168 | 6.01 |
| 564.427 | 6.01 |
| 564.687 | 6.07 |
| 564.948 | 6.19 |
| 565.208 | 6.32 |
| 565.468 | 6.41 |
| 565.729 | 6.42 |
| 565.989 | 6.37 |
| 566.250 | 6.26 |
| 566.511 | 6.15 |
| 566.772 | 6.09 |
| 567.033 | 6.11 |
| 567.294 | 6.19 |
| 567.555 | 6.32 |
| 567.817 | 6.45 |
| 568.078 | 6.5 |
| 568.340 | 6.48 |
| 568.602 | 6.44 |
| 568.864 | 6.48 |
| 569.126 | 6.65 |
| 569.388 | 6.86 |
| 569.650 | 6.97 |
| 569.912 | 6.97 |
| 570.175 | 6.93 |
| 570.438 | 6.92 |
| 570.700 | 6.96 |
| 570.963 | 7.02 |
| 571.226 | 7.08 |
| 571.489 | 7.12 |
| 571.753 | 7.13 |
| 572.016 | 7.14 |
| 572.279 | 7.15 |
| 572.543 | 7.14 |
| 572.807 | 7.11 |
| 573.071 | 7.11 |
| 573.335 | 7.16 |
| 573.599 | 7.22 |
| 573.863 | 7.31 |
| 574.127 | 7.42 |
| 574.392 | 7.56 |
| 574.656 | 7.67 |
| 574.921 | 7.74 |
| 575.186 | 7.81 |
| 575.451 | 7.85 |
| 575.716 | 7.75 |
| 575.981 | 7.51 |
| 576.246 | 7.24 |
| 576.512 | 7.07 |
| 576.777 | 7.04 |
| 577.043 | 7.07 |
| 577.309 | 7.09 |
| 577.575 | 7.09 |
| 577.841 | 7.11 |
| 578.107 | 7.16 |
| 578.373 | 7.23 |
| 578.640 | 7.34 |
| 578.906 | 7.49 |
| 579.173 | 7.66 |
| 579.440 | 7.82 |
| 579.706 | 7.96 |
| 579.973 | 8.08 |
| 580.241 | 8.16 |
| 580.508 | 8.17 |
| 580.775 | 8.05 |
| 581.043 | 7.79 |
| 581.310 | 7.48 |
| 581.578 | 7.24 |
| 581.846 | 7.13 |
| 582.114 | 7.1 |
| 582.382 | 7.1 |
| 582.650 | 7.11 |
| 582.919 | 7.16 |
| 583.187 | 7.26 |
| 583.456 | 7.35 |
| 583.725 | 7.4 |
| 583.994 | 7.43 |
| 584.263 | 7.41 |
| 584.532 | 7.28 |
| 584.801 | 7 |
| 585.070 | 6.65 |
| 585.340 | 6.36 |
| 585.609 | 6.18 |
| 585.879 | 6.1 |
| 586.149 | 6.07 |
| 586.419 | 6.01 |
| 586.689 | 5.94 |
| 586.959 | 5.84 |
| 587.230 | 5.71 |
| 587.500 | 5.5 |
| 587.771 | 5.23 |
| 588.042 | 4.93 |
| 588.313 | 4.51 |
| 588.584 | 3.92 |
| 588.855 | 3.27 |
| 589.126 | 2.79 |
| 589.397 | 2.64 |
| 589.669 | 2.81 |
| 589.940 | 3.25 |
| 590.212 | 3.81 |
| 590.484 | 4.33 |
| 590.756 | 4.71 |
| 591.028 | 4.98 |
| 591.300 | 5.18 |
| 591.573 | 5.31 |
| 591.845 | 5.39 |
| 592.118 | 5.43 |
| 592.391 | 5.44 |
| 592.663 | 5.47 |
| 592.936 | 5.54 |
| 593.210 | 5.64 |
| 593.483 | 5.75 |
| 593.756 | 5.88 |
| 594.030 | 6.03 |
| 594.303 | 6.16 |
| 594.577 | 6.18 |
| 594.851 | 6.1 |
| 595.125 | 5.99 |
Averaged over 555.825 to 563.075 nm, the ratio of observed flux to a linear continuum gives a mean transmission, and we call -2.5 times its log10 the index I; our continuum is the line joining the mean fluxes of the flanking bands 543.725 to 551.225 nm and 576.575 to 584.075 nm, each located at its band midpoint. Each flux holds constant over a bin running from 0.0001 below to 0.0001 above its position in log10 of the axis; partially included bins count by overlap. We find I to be 0.06 mag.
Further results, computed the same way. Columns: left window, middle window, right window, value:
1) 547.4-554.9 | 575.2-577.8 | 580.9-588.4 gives -0.141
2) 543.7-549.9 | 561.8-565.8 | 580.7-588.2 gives 0.044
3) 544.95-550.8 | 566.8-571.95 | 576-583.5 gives 0.024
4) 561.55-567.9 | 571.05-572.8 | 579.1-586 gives -0.085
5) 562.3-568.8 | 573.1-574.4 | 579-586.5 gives -0.096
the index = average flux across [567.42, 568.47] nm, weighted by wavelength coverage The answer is 6.44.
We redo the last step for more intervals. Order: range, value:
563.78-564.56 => 6.02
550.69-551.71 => 5.52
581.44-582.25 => 7.16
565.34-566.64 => 6.32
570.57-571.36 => 7.02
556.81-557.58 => 6.48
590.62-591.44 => 4.96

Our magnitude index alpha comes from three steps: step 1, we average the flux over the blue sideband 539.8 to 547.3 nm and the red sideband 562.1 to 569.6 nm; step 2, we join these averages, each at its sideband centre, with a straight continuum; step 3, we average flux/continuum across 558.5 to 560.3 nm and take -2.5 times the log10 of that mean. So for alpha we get 0.057 mag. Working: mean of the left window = 6.27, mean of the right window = 6.22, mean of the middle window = 5.92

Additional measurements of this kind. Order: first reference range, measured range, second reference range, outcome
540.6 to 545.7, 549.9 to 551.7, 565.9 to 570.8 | 0.17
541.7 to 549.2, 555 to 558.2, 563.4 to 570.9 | -0.03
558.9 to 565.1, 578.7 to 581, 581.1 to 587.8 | -0.20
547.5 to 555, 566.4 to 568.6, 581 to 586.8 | 0.02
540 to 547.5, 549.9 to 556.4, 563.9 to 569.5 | 0.05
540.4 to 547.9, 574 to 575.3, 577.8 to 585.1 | -0.06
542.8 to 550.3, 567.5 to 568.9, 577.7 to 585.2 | 0.07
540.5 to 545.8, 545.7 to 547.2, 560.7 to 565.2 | 0.16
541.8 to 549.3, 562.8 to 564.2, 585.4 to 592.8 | -0.06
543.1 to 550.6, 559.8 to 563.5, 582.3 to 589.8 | 0.02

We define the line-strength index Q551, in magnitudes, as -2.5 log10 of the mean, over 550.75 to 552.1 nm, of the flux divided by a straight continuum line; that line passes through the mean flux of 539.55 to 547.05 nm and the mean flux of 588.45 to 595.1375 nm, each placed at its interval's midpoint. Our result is 0.08 mag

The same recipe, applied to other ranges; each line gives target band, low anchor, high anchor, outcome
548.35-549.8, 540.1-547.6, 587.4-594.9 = 0.00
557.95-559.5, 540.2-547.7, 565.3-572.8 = 0.04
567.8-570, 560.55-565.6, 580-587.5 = -0.07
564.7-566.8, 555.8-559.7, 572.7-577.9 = 0.09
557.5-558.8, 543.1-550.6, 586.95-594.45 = -0.14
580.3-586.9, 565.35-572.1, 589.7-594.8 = -0.22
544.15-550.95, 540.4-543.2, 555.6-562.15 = 0.13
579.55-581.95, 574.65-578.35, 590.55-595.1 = -0.13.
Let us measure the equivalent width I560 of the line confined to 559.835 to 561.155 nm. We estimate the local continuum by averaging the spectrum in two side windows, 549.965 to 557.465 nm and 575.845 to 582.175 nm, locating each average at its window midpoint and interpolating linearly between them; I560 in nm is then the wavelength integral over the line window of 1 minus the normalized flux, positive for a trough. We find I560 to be 0.17 nm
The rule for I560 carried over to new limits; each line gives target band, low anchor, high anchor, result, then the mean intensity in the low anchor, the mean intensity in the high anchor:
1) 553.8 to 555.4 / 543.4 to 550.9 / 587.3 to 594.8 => -0.159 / 5.89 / 4.84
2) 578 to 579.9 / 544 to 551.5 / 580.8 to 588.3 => -0.301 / 5.8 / 6.64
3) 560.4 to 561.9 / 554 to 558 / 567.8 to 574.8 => 0.186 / 6.42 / 7.01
